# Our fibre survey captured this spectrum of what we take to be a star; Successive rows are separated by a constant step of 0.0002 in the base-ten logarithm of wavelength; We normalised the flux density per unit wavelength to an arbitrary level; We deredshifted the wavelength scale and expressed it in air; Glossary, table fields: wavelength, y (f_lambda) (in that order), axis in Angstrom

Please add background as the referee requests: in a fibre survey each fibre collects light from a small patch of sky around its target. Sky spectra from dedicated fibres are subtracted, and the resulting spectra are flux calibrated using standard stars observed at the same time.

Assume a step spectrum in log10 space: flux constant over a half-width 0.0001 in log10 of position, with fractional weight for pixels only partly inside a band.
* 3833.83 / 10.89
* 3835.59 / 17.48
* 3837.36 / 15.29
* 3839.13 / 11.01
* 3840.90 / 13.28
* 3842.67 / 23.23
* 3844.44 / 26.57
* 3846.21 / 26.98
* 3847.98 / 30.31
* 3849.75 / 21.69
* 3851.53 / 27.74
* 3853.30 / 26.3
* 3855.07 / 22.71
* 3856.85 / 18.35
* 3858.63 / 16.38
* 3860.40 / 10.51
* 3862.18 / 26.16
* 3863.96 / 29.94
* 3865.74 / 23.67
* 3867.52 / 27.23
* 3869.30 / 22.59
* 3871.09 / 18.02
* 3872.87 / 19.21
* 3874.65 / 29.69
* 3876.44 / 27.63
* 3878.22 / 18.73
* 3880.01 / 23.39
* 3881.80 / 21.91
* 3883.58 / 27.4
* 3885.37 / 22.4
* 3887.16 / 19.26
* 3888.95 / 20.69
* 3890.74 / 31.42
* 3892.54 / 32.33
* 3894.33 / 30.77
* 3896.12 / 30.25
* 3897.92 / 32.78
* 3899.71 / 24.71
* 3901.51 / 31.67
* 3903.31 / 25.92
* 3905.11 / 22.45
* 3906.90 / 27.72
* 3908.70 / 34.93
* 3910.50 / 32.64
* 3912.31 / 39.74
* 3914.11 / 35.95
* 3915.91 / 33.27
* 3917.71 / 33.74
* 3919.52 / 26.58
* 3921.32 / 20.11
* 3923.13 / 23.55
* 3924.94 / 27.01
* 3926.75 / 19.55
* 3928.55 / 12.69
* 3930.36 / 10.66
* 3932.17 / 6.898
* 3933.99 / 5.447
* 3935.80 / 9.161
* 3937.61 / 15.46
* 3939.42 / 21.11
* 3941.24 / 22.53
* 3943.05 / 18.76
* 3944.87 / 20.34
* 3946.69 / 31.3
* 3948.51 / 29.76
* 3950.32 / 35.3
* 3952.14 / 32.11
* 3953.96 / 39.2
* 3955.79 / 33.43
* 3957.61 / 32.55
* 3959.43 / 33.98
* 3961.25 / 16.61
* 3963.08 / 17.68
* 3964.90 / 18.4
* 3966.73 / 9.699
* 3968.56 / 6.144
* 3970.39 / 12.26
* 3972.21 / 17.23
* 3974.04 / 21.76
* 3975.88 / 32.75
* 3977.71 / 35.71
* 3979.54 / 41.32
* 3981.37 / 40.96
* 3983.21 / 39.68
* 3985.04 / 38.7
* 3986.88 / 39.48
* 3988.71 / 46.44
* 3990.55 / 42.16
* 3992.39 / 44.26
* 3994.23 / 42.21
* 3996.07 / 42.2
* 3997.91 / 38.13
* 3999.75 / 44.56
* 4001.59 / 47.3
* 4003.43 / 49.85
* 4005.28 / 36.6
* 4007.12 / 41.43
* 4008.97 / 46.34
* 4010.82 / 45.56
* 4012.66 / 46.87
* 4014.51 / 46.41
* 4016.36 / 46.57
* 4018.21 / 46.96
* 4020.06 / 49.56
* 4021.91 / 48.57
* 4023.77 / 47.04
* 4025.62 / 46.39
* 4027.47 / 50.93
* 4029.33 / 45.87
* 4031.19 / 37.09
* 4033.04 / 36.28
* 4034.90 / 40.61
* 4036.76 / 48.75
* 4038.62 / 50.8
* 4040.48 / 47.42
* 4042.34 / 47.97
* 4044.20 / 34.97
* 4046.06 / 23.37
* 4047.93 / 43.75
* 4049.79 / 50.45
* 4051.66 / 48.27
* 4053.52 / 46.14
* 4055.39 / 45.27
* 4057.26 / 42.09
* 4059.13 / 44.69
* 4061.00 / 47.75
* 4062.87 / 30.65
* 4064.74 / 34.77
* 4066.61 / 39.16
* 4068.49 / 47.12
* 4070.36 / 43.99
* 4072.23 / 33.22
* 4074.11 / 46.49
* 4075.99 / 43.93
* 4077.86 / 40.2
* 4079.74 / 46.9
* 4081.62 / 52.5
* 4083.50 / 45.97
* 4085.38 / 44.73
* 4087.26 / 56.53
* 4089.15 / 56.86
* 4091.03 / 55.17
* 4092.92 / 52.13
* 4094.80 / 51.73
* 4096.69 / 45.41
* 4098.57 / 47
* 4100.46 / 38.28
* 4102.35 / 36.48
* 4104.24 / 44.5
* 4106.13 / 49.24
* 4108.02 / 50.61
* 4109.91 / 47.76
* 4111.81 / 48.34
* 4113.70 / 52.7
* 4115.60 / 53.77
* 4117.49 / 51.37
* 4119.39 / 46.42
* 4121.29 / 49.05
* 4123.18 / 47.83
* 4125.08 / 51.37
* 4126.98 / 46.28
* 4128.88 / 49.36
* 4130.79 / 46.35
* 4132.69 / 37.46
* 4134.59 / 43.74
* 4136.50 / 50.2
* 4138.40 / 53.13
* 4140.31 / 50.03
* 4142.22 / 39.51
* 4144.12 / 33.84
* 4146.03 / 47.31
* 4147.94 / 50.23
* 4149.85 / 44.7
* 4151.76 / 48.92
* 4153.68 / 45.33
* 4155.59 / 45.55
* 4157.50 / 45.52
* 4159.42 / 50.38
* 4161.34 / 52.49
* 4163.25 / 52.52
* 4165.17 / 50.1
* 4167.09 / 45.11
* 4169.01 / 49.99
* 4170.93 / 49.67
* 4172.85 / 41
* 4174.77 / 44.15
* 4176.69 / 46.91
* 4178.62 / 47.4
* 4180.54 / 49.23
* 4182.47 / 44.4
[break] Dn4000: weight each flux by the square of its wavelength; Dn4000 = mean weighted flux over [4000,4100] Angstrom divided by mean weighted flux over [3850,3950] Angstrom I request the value 2.02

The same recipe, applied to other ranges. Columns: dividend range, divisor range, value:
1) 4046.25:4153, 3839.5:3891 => 2.26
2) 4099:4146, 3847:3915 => 2.02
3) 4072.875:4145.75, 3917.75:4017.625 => 1.67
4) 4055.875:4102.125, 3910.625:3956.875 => 2.00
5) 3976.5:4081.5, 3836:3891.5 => 2.09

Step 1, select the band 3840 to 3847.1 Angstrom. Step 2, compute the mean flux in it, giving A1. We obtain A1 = 22.5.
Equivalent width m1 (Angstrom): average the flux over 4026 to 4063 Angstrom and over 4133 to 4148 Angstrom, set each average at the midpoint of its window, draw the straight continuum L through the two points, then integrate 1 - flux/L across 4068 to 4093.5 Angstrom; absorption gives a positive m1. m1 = -1.9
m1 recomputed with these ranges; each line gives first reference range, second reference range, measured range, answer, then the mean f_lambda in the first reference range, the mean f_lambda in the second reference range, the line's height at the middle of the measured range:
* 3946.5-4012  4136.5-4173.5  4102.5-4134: -2.4 Angstrom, 34.1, 47.3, 44.5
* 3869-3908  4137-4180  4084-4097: -3.2 Angstrom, 25.6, 47.1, 41.7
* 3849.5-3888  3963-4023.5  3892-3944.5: 7.1 Angstrom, 22.8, 37.5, 28.6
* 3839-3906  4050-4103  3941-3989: 8.1 Angstrom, 24.2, 45.2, 33.8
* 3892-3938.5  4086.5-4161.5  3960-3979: 7.0 Angstrom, 24.8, 47.7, 30.7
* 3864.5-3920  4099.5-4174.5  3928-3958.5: 9.1 Angstrom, 27.4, 47.1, 31.5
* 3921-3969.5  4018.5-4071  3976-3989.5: -4.7 Angstrom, 21.1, 43.6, 29.6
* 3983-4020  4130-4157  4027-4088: 1.3 Angstrom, 43.8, 45.5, 44.5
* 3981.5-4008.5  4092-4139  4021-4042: -0.7 Angstrom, 42.4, 47.6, 44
